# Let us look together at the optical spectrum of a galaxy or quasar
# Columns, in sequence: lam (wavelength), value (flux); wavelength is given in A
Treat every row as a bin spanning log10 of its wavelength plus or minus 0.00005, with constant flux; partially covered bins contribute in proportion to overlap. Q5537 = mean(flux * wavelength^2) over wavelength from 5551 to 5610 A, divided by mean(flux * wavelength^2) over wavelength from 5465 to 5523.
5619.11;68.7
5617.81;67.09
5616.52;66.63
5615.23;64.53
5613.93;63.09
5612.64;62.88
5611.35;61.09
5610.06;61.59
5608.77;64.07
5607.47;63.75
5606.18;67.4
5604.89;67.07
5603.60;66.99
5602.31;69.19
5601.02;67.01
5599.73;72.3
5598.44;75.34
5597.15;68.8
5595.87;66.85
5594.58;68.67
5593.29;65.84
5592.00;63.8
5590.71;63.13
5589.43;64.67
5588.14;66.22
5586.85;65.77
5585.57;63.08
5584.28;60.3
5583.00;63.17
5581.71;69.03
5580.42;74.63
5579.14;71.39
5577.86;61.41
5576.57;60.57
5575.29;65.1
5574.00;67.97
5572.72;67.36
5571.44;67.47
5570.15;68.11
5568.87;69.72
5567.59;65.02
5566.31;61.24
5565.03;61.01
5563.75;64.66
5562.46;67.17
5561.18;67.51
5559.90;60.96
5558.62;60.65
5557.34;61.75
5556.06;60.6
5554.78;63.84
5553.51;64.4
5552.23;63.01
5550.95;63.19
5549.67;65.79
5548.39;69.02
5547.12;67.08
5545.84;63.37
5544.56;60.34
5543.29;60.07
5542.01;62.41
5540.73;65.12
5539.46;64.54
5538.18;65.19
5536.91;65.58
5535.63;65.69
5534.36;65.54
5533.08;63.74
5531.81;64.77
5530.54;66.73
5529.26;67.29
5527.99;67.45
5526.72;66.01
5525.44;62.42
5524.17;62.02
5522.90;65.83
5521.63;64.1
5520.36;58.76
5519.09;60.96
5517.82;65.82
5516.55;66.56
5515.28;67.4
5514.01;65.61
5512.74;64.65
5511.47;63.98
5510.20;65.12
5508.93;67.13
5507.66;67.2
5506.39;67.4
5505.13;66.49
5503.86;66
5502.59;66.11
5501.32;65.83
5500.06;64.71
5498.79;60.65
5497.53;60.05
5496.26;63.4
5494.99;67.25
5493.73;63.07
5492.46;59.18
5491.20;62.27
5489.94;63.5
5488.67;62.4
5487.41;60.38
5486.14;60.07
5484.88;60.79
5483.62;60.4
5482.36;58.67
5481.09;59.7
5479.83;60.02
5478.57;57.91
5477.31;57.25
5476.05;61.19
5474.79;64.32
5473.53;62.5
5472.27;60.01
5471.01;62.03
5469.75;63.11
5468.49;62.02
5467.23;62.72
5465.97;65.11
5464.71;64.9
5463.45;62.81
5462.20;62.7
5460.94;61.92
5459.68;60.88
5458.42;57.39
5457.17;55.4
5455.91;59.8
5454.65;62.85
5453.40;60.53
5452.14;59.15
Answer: 1.1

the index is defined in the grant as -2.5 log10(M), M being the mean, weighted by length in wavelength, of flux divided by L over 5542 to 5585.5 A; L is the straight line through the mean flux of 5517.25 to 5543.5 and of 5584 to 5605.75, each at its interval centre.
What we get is 0.016 mag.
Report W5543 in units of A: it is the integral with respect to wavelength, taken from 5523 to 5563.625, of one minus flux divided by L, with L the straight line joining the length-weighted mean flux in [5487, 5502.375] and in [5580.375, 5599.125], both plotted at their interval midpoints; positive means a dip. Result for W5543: 0.2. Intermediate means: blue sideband 62.9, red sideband 66.4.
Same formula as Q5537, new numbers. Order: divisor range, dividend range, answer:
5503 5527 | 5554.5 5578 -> 1.01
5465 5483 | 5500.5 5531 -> 1.08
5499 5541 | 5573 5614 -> 1.04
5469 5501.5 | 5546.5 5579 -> 1.08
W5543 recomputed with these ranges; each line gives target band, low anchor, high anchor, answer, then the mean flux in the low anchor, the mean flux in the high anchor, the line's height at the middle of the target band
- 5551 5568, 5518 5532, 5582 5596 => 0.3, 64.3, 64.7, 64.5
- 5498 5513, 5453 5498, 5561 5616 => -0.7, 61.4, 65.9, 62.6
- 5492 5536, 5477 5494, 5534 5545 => -1.8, 60.4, 63.9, 62.2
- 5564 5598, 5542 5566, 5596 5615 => -0.4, 63.5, 66.4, 65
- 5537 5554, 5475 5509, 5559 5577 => 0.1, 62.5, 65.3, 64.4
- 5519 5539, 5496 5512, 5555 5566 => -0.2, 65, 63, 64.1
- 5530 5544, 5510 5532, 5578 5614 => 0.1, 64.7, 66.3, 65.1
